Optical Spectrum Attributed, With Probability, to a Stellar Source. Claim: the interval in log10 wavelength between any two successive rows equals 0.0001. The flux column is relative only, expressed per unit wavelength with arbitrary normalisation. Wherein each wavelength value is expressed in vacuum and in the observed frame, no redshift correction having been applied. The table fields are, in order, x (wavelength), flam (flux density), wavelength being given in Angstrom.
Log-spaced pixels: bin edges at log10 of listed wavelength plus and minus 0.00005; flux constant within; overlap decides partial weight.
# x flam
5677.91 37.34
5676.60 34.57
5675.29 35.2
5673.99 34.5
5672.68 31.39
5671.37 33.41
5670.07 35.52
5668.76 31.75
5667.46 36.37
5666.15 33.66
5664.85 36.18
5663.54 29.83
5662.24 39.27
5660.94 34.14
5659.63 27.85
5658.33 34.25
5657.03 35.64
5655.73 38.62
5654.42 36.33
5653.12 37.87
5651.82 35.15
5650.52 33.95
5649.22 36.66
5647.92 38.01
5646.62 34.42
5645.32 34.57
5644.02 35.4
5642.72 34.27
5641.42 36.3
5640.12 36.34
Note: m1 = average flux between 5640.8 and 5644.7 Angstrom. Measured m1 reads 35.3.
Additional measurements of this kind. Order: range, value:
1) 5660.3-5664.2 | 34.4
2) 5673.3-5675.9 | 34.8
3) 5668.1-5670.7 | 33.6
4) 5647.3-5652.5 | 36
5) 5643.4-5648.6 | 35.6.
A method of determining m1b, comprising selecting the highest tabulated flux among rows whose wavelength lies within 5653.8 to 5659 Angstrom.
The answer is 38.62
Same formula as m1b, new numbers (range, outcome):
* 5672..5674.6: 34.5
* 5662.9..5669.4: 36.37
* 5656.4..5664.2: 39.27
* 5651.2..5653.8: 37.87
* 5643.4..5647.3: 35.4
